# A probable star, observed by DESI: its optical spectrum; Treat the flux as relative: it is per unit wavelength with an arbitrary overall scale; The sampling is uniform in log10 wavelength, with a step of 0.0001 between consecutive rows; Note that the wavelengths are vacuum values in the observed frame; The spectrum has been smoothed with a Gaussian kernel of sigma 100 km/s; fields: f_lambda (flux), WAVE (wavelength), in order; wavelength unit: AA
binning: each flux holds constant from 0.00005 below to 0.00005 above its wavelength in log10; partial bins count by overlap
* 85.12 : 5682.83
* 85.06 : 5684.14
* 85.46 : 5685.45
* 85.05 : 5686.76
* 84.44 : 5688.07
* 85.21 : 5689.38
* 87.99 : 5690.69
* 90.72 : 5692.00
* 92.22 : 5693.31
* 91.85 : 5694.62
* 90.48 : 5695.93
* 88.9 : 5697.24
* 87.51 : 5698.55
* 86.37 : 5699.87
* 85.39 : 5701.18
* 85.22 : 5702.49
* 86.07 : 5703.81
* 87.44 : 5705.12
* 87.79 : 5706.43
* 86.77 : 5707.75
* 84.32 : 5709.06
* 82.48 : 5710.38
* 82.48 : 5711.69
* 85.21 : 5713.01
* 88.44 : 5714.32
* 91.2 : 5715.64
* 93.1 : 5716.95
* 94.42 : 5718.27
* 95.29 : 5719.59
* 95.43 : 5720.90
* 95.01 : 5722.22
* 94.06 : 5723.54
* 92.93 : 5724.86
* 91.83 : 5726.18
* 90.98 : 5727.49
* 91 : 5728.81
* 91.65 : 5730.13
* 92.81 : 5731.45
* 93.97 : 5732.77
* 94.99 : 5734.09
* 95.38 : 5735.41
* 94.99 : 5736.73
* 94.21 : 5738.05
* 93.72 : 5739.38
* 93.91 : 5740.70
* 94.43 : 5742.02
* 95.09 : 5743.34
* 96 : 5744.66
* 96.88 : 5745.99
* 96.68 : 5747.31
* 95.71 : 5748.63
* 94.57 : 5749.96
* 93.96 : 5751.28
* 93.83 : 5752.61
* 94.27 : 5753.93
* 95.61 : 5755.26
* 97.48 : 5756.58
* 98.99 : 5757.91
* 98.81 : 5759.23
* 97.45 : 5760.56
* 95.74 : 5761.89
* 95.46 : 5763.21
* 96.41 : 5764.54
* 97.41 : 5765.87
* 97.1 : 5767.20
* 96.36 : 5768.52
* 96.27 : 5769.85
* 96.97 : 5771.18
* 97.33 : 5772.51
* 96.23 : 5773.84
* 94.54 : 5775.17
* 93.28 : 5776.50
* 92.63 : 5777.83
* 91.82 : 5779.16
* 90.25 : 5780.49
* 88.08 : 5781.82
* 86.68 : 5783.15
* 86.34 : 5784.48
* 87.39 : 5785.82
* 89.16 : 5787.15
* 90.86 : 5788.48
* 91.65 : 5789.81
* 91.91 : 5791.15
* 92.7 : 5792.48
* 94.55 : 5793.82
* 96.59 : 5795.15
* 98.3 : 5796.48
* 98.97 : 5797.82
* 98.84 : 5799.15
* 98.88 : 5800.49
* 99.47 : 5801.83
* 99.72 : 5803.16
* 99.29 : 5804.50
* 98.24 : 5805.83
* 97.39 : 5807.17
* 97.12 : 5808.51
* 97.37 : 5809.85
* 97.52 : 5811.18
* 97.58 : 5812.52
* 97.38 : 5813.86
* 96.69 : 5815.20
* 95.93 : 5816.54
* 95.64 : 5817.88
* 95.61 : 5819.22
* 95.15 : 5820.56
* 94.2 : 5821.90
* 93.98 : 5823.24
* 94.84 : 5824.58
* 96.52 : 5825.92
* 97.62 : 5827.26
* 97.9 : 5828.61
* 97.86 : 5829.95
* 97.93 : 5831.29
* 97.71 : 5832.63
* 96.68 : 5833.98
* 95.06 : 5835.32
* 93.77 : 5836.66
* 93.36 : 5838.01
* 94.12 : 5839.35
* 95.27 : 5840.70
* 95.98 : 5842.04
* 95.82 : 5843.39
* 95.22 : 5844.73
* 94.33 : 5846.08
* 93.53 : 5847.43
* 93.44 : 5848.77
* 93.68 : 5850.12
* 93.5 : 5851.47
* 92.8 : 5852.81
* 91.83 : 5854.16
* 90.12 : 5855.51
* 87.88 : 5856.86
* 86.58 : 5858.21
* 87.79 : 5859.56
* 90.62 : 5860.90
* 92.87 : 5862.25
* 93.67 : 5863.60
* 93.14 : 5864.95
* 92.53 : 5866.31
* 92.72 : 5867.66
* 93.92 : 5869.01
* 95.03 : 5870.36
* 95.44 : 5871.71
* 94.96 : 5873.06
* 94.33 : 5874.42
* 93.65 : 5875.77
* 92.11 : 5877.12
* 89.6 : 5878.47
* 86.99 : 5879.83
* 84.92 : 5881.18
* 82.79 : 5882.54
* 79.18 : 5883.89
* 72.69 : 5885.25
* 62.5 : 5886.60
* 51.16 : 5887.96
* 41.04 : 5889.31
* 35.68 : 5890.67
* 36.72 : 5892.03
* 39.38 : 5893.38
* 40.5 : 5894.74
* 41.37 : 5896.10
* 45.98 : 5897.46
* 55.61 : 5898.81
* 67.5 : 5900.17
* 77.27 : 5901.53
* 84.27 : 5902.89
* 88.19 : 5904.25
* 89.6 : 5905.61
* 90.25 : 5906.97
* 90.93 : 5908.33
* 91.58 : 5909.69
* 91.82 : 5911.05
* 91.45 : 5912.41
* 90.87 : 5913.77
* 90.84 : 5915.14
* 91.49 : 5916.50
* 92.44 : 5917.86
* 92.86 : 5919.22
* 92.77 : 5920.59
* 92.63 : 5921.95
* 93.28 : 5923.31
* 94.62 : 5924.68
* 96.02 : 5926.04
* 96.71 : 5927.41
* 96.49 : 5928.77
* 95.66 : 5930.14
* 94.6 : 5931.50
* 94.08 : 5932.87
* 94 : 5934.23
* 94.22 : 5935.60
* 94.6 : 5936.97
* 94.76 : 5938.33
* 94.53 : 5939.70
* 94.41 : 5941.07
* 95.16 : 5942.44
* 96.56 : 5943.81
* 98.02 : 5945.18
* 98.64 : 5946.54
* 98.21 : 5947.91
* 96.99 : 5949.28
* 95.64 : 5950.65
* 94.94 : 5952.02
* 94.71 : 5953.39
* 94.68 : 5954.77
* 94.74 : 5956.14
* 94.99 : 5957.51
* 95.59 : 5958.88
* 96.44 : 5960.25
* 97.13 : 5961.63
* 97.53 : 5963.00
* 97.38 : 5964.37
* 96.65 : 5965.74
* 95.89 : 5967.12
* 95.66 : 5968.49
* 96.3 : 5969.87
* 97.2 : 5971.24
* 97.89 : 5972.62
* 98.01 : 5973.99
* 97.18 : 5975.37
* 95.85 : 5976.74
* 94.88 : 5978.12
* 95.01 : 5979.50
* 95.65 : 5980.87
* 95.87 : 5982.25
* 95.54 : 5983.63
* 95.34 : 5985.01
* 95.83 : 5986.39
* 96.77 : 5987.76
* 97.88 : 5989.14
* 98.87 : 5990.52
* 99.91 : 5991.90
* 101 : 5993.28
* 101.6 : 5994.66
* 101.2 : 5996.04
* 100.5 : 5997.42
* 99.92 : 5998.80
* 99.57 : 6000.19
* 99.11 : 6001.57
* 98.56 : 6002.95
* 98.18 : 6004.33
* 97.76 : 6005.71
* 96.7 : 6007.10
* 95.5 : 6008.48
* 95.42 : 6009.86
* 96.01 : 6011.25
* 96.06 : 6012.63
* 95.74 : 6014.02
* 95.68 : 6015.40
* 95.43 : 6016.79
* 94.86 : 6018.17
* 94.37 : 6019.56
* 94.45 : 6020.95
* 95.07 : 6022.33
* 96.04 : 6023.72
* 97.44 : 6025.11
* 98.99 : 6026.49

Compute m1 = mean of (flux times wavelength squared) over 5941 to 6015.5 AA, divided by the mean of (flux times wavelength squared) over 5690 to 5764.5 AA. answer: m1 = 1.1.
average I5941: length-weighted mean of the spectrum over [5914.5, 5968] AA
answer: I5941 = 95.2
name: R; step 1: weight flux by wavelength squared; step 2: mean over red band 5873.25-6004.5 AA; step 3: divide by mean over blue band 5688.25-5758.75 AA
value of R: 1.0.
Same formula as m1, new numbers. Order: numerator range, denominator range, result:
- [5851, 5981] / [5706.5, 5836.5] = 0.98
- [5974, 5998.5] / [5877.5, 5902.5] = 1.65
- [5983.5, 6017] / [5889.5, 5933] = 1.27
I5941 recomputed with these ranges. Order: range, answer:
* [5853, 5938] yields 83.3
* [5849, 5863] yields 90.9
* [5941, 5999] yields 96.9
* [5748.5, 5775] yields 96.3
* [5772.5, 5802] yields 93.1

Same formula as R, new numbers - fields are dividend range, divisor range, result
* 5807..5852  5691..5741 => 1.10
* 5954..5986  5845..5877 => 1.08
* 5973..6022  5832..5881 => 1.10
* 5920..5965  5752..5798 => 1.07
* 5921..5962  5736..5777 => 1.06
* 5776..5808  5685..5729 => 1.09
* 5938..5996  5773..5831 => 1.08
